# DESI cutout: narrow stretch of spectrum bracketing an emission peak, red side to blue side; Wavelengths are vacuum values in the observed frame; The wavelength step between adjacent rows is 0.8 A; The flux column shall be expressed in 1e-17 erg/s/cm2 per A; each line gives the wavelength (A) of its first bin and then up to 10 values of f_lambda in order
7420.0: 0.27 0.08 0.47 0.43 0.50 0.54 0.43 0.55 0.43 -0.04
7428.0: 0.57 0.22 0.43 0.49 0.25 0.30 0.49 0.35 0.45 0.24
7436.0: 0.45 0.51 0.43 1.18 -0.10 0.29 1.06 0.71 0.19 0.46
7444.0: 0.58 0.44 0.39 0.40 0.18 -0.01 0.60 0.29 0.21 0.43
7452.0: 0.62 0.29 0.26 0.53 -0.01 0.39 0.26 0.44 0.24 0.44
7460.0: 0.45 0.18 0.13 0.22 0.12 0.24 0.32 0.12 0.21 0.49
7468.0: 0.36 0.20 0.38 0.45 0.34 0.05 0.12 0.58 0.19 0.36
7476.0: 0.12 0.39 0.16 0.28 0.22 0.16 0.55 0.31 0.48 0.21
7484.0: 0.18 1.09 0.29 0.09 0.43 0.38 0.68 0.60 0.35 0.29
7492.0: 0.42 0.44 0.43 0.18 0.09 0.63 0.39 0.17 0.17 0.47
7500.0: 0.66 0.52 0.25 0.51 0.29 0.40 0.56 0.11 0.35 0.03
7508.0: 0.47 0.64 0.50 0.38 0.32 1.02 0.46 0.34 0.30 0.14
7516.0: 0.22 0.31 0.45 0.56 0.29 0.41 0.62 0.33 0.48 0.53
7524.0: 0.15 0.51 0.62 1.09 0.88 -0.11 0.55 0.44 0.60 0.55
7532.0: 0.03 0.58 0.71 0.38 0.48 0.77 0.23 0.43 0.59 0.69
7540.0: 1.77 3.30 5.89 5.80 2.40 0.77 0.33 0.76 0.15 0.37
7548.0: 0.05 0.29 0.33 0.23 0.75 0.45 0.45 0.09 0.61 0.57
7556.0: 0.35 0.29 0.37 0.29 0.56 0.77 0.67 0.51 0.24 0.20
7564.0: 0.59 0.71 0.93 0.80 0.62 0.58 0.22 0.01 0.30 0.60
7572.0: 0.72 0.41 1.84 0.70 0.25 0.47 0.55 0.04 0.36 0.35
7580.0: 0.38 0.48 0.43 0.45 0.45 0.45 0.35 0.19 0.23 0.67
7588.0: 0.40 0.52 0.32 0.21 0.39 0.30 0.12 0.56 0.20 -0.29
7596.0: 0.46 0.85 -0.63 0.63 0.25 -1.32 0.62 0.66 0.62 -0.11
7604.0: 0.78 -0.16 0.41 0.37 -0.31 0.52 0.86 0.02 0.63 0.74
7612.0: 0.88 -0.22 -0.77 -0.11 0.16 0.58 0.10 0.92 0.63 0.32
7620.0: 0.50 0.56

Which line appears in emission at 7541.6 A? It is H-alpha 6563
